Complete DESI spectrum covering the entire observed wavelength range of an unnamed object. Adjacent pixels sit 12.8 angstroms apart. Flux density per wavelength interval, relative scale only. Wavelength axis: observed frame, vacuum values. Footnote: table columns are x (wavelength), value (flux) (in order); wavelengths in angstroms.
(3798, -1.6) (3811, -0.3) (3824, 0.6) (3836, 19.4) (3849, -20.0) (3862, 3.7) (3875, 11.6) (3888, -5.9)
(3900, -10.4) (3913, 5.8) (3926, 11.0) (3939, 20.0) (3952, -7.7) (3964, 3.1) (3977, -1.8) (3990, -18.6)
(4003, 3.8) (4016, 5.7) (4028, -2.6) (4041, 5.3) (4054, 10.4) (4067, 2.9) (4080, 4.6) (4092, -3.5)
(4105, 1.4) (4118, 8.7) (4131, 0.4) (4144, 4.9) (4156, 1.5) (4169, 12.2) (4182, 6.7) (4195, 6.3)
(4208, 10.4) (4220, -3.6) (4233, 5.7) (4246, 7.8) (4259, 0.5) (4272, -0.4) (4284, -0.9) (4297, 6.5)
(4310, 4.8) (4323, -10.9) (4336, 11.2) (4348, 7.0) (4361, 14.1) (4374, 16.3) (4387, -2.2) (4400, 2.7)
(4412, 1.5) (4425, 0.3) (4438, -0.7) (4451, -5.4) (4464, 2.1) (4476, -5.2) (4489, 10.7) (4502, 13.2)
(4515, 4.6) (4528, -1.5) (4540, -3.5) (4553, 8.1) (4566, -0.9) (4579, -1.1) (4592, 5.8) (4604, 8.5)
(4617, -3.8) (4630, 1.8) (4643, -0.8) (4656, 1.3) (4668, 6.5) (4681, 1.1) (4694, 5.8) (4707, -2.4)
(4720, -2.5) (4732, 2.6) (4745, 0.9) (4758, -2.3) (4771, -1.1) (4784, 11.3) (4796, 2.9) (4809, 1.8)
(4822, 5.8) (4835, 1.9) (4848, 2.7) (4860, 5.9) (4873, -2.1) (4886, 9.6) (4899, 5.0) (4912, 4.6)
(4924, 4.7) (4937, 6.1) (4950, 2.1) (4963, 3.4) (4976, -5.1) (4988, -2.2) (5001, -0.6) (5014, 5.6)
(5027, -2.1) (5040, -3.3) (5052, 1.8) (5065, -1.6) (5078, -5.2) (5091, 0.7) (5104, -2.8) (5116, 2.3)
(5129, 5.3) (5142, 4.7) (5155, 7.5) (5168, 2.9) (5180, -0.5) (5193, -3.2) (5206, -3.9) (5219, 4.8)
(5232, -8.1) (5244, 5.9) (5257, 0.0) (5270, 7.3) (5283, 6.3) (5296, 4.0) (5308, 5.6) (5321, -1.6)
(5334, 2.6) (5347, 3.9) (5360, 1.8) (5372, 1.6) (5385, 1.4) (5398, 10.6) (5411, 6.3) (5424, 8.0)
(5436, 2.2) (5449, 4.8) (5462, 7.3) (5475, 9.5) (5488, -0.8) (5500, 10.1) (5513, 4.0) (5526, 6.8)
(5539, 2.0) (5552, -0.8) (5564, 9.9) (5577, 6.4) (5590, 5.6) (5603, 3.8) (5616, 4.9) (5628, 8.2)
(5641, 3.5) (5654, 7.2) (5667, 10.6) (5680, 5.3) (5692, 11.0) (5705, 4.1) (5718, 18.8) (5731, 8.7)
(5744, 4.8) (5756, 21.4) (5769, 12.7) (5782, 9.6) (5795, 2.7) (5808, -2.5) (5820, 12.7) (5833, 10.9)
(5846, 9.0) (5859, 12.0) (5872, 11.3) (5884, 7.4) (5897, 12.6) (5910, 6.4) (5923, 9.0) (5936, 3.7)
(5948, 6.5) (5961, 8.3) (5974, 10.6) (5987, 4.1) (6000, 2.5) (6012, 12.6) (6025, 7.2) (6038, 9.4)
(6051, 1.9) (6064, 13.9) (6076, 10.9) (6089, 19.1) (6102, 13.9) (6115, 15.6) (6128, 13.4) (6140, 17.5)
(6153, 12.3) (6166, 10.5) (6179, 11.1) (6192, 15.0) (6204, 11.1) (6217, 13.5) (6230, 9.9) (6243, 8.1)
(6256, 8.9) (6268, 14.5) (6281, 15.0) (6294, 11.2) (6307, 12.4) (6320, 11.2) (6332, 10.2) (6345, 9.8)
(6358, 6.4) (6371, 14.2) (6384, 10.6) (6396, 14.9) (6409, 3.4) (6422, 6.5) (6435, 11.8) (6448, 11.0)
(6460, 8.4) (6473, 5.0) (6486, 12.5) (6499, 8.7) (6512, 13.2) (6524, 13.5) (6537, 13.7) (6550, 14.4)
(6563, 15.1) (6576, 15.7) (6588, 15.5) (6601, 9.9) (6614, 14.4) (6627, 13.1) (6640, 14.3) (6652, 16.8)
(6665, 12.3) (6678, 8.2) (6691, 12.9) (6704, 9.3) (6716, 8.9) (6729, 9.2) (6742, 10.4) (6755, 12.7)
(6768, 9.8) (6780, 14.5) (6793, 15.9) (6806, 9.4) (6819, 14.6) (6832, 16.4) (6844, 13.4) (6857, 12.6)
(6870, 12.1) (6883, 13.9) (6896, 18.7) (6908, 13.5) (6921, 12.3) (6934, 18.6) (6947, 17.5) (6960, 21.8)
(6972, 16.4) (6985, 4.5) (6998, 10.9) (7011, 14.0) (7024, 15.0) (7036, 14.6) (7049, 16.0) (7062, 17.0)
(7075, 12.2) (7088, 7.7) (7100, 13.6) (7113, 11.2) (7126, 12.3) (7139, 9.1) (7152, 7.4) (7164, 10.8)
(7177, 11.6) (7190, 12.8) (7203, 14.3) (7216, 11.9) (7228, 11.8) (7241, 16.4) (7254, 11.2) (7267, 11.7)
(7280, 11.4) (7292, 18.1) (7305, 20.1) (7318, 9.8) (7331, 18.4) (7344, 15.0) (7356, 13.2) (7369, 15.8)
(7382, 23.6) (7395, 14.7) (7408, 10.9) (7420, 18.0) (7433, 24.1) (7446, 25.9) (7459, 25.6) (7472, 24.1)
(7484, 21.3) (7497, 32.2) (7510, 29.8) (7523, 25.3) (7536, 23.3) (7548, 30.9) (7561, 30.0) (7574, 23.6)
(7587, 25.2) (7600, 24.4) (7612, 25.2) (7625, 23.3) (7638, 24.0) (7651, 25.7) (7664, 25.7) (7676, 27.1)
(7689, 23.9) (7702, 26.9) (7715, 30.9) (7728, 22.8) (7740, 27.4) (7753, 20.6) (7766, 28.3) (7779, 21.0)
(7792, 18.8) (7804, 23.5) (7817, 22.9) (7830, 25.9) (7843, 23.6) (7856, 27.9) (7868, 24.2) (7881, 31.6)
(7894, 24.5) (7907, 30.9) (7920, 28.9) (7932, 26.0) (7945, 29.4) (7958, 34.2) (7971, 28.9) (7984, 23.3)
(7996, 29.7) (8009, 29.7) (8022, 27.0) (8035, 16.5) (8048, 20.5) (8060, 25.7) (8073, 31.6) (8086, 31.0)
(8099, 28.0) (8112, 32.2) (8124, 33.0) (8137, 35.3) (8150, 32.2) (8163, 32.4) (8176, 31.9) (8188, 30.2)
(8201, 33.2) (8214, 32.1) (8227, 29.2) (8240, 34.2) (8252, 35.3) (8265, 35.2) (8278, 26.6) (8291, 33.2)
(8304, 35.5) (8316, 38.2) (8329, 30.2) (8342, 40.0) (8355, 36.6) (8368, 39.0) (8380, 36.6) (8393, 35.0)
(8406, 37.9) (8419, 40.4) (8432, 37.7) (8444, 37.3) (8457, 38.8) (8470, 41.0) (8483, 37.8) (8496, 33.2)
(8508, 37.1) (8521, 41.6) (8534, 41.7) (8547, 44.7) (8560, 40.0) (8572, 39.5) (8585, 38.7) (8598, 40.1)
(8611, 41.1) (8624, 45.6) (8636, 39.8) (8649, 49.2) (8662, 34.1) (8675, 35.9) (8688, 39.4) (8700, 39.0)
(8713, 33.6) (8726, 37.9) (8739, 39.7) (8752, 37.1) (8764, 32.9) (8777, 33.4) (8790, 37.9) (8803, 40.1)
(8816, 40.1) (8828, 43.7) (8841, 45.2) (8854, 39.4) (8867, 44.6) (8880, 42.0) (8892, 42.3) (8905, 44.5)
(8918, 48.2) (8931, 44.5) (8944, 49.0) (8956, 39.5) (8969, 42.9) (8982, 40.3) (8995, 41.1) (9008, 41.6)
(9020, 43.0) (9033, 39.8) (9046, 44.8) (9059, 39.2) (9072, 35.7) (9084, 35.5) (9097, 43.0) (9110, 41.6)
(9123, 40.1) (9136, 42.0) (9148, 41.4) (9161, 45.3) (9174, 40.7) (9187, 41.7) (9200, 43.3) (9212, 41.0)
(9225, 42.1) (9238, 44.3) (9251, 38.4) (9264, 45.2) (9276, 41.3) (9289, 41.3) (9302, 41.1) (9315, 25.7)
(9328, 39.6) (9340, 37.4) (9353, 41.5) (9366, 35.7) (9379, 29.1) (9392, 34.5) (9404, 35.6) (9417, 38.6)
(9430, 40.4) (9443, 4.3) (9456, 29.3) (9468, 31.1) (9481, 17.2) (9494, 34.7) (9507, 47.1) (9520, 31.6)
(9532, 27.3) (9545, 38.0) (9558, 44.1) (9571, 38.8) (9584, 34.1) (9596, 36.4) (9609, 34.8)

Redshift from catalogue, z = 0.867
